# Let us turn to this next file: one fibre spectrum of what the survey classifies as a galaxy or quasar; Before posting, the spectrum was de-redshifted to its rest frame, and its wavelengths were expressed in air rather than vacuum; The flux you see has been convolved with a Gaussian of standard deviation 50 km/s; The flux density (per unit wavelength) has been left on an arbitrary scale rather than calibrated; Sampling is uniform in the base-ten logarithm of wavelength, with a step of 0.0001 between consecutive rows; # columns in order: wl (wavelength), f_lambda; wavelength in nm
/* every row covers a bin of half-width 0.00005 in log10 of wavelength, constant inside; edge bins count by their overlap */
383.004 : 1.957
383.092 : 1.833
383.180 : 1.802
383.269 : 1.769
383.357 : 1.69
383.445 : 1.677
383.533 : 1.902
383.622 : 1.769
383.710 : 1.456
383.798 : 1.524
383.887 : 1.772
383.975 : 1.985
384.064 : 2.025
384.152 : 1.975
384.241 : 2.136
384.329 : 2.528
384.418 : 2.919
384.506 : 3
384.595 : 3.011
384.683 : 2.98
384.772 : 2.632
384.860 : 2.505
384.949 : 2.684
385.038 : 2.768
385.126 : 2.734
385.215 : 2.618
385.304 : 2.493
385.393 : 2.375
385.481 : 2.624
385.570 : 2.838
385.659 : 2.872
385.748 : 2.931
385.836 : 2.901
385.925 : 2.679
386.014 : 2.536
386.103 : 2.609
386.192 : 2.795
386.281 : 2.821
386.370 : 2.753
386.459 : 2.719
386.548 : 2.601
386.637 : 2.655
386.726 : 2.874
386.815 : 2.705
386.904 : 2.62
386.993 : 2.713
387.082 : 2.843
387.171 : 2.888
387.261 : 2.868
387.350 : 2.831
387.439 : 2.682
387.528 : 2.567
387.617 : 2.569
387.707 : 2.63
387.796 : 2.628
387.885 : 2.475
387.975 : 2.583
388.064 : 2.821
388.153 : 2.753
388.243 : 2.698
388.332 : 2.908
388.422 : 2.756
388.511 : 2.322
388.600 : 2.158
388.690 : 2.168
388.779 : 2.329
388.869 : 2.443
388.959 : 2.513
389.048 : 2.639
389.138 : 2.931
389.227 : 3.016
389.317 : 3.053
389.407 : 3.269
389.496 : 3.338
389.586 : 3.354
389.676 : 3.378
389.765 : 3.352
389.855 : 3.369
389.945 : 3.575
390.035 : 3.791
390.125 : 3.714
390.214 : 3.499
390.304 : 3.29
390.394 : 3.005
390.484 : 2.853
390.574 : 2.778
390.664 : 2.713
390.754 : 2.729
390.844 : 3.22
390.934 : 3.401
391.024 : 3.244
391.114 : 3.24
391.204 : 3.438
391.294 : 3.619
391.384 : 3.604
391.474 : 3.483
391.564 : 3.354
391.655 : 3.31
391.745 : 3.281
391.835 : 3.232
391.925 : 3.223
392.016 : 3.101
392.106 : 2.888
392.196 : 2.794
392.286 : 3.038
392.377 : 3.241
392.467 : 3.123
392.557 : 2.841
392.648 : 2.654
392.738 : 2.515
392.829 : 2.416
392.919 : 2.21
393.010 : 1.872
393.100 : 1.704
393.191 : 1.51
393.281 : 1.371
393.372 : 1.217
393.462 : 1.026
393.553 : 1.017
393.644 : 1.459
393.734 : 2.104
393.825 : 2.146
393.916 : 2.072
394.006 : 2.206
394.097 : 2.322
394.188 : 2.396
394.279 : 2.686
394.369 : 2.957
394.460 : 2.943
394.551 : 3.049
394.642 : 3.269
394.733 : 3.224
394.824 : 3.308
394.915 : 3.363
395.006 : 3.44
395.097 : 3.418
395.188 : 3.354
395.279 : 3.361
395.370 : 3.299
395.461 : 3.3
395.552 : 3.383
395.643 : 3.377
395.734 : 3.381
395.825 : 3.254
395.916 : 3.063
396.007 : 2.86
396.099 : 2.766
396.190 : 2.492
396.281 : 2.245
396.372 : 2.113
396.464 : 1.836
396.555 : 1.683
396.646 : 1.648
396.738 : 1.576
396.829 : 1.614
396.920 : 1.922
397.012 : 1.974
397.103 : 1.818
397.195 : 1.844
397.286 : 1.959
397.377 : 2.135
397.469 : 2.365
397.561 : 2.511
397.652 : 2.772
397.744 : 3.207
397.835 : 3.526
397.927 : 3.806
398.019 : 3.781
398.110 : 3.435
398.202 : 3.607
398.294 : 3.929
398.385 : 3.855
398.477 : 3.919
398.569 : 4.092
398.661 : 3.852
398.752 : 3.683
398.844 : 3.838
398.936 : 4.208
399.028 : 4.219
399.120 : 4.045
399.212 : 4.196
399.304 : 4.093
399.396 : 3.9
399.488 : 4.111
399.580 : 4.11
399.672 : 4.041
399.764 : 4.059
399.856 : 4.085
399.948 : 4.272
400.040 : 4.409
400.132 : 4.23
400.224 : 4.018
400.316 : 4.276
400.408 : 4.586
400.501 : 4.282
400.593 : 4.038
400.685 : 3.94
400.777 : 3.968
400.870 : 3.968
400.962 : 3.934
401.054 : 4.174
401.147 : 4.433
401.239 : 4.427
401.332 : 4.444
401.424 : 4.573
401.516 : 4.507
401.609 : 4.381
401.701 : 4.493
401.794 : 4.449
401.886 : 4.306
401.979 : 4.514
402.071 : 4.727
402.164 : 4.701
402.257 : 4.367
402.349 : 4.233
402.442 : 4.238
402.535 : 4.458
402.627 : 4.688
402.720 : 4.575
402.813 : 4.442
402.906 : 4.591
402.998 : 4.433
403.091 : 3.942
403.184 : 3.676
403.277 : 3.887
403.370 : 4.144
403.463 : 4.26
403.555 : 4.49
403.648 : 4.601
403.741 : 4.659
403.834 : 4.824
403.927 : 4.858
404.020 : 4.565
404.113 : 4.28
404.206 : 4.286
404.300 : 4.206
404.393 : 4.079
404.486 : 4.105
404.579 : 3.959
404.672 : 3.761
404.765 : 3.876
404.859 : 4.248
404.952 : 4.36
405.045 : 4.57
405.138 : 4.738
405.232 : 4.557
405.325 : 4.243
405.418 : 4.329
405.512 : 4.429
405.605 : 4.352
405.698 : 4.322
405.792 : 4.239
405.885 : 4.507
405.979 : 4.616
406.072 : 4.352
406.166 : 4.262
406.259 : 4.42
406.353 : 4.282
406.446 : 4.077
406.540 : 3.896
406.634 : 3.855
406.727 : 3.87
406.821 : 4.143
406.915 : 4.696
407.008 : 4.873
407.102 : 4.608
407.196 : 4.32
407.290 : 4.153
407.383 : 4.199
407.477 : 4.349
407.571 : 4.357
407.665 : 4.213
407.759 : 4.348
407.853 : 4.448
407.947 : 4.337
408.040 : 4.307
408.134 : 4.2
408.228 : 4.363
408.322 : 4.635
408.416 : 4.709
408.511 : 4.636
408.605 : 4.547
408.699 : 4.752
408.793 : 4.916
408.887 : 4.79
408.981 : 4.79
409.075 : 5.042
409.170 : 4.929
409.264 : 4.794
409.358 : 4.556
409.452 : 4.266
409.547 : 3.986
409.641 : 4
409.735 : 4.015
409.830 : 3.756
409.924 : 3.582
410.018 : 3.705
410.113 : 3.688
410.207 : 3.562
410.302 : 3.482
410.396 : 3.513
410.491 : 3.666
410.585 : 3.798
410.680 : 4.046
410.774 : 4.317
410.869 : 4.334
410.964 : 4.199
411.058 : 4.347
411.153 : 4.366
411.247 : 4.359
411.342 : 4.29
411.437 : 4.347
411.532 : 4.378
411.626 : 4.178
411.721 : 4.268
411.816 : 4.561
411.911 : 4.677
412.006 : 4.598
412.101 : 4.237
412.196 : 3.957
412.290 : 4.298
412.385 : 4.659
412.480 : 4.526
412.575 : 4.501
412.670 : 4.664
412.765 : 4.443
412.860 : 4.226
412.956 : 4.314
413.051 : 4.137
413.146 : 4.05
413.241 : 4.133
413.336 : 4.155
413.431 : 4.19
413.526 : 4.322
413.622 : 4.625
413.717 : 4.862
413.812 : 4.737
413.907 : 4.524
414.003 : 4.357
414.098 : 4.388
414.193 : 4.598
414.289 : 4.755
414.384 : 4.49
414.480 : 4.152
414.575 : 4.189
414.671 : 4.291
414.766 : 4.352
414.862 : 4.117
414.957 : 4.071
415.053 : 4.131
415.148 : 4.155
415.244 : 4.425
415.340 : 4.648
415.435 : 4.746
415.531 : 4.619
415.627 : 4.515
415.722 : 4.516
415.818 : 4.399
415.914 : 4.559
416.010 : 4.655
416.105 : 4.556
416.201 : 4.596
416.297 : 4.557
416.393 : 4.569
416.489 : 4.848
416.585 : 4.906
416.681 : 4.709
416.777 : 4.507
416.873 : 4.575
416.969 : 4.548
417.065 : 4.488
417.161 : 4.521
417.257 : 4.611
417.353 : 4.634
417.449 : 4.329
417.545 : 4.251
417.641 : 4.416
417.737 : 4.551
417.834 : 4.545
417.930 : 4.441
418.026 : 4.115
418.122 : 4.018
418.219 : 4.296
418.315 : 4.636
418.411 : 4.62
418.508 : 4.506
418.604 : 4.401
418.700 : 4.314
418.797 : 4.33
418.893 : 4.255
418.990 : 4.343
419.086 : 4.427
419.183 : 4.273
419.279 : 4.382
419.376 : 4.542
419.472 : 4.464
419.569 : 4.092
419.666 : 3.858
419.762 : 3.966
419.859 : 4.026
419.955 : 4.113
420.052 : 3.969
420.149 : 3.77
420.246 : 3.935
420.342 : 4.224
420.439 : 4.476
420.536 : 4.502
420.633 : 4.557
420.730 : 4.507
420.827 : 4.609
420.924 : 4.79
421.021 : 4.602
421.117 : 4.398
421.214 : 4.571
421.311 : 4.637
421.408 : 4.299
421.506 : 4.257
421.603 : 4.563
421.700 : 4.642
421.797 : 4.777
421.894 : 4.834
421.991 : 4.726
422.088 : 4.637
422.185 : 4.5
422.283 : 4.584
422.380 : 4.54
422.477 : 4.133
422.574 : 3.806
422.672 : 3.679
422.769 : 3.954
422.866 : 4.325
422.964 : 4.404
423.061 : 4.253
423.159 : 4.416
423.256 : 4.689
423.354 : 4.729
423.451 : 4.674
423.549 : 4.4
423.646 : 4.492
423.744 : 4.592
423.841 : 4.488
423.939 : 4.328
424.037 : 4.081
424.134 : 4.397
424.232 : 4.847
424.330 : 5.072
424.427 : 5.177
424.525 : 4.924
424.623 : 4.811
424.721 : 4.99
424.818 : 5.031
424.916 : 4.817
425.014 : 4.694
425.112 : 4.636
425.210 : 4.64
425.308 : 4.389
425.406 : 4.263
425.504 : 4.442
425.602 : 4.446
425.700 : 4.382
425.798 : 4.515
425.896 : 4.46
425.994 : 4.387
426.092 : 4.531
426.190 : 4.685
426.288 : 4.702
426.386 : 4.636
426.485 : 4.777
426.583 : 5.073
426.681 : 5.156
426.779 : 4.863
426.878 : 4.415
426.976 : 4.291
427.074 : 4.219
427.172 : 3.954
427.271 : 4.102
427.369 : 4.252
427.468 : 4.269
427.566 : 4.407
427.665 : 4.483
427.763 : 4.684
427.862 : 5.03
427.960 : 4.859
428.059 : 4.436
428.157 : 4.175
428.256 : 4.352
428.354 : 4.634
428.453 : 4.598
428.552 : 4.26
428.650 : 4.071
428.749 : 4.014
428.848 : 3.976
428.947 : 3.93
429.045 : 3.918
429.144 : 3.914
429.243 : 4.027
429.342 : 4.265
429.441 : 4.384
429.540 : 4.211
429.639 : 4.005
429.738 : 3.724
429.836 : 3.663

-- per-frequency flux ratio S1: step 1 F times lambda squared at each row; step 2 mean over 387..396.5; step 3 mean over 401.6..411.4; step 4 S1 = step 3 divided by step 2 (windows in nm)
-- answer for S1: 1.6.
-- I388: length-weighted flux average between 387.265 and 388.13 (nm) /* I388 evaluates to 2.66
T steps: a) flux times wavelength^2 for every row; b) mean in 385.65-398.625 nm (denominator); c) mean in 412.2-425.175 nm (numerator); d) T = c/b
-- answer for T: 1.8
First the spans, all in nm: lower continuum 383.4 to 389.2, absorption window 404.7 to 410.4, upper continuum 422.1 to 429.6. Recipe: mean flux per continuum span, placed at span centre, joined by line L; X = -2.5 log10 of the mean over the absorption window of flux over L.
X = -0.20 mag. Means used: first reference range 2.55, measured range 4.31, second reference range 4.46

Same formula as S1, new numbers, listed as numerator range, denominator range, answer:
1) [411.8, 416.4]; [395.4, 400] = 1.52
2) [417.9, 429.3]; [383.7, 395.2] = 1.92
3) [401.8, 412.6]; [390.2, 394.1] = 1.75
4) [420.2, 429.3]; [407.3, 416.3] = 1.10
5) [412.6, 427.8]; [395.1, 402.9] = 1.37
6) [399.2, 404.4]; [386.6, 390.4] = 1.60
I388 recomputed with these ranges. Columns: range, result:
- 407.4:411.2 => 4.26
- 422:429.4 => 4.47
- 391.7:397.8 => 2.54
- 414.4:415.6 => 4.33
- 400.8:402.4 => 4.38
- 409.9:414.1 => 4.24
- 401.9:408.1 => 4.34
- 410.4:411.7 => 4.18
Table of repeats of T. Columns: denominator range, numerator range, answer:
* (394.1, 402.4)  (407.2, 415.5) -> 1.32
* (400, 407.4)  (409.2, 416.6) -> 1.04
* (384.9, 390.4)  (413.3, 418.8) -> 1.82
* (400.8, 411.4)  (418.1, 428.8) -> 1.13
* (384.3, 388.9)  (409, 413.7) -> 1.79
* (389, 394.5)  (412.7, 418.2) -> 1.78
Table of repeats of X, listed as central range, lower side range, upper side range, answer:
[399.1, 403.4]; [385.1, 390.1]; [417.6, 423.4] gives -0.23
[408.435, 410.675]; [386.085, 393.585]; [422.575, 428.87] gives -0.13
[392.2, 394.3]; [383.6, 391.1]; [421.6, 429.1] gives 0.37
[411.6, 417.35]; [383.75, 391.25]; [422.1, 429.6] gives -0.13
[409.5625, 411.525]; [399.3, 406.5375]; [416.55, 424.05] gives 0.10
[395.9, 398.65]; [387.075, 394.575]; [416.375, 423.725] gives 0.16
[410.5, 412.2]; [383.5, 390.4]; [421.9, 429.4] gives -0.13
